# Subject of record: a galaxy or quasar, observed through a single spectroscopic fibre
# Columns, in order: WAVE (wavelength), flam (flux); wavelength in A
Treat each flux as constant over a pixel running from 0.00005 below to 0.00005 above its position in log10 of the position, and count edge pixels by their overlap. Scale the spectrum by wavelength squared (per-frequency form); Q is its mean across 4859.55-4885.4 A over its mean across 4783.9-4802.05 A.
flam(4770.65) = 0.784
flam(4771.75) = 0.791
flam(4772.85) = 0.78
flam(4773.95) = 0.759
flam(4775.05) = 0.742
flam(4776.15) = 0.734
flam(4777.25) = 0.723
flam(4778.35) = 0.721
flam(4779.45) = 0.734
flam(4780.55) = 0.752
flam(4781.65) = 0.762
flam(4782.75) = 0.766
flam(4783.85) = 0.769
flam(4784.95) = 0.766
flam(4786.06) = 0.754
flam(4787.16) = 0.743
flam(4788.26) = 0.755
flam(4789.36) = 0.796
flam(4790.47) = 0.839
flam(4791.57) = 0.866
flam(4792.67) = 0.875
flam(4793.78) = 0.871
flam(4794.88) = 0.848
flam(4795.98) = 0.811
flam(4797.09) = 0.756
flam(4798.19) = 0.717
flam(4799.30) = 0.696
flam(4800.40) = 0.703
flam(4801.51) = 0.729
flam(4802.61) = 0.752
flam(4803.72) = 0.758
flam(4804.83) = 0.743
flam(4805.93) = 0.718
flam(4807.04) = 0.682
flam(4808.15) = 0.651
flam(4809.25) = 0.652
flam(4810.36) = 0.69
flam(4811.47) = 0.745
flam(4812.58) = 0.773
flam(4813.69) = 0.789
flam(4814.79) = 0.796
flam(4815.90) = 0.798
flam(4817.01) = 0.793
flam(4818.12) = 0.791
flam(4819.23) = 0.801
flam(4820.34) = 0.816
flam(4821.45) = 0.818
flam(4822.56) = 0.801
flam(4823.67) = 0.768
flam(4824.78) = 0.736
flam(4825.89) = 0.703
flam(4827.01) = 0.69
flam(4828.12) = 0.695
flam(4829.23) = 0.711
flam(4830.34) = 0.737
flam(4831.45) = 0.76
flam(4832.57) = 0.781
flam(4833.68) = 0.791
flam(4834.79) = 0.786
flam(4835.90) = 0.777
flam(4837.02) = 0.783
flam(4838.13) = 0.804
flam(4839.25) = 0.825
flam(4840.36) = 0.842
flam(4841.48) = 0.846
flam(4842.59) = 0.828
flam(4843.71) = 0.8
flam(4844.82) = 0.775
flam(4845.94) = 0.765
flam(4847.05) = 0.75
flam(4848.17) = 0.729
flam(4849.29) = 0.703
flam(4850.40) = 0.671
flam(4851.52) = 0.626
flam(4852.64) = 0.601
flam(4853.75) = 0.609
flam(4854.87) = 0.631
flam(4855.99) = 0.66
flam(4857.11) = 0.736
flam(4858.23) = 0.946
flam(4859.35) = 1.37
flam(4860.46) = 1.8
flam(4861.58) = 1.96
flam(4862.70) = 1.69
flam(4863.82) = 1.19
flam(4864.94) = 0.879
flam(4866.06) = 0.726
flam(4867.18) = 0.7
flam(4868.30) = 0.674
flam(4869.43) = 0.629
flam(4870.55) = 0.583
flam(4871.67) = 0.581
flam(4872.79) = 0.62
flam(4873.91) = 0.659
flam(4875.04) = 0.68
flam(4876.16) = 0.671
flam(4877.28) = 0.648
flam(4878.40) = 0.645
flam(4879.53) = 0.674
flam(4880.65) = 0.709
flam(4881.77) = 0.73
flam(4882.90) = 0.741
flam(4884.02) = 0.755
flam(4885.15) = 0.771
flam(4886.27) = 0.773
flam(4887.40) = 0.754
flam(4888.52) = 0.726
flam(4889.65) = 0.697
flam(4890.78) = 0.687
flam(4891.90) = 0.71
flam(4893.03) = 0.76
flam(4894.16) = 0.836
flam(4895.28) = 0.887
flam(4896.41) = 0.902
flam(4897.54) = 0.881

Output 1.14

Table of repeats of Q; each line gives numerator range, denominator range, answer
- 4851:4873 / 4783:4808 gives 1.23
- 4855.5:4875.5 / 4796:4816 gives 1.33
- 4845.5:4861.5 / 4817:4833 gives 1.15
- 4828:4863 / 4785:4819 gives 1.15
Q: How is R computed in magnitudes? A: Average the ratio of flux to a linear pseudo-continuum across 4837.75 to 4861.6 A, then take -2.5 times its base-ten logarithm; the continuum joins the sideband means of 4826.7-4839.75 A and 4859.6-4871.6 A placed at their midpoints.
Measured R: 0.09 mag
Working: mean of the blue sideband 0.763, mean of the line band 0.853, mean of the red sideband 1.07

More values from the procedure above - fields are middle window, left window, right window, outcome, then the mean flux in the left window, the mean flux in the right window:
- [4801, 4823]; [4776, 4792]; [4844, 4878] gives 0.054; 0.765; 0.841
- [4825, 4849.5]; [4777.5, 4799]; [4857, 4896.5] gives 0.070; 0.782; 0.847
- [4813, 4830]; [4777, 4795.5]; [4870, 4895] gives -0.016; 0.786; 0.703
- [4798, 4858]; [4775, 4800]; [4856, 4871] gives 0.230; 0.774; 1.06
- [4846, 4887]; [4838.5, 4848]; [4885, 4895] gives -0.059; 0.801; 0.749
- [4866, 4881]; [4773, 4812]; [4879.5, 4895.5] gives 0.146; 0.754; 0.747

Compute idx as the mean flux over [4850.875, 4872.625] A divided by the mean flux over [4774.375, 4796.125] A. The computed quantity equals 1.2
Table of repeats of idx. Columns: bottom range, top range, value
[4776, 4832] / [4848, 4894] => 1.07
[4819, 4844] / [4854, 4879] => 1.14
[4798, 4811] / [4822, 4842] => 1.09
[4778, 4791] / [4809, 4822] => 1.01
